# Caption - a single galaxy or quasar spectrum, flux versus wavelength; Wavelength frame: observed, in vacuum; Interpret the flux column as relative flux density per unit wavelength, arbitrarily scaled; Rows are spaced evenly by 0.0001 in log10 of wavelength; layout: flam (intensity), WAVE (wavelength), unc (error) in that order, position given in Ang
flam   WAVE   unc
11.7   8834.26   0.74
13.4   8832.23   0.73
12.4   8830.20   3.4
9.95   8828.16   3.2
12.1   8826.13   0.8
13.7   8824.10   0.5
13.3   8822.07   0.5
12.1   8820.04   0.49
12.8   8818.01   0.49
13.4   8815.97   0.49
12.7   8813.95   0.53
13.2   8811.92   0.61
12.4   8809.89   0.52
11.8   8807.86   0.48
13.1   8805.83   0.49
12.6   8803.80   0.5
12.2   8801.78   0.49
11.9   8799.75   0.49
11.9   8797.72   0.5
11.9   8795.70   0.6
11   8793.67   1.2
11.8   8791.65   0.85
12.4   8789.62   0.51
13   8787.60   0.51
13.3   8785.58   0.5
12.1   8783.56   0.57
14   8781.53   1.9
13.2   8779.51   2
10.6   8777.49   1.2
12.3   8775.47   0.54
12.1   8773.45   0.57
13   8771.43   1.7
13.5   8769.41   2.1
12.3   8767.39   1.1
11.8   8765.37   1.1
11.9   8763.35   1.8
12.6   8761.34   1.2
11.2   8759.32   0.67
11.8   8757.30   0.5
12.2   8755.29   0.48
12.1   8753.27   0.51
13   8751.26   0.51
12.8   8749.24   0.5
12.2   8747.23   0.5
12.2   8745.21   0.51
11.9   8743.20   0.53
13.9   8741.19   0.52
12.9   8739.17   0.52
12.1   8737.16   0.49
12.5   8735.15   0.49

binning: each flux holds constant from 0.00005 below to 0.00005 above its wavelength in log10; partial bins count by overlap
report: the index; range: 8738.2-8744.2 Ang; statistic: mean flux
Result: 12.9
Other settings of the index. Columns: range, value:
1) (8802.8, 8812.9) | 12.6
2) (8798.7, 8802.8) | 12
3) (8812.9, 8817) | 13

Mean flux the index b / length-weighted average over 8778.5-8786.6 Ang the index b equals 13.2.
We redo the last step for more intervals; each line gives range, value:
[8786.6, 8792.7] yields 12.4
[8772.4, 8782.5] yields 12.4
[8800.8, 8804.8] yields 12.4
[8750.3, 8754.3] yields 12.5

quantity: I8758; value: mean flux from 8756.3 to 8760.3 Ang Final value 11.5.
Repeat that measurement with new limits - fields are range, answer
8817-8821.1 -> 12.5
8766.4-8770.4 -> 12.9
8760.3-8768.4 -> 12.1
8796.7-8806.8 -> 12.3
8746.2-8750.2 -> 12.5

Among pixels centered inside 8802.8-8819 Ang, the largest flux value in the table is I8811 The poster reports 13.4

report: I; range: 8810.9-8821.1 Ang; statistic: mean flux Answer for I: 12.8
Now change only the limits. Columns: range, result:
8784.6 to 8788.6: 13.2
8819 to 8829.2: 12.2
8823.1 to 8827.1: 12.9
